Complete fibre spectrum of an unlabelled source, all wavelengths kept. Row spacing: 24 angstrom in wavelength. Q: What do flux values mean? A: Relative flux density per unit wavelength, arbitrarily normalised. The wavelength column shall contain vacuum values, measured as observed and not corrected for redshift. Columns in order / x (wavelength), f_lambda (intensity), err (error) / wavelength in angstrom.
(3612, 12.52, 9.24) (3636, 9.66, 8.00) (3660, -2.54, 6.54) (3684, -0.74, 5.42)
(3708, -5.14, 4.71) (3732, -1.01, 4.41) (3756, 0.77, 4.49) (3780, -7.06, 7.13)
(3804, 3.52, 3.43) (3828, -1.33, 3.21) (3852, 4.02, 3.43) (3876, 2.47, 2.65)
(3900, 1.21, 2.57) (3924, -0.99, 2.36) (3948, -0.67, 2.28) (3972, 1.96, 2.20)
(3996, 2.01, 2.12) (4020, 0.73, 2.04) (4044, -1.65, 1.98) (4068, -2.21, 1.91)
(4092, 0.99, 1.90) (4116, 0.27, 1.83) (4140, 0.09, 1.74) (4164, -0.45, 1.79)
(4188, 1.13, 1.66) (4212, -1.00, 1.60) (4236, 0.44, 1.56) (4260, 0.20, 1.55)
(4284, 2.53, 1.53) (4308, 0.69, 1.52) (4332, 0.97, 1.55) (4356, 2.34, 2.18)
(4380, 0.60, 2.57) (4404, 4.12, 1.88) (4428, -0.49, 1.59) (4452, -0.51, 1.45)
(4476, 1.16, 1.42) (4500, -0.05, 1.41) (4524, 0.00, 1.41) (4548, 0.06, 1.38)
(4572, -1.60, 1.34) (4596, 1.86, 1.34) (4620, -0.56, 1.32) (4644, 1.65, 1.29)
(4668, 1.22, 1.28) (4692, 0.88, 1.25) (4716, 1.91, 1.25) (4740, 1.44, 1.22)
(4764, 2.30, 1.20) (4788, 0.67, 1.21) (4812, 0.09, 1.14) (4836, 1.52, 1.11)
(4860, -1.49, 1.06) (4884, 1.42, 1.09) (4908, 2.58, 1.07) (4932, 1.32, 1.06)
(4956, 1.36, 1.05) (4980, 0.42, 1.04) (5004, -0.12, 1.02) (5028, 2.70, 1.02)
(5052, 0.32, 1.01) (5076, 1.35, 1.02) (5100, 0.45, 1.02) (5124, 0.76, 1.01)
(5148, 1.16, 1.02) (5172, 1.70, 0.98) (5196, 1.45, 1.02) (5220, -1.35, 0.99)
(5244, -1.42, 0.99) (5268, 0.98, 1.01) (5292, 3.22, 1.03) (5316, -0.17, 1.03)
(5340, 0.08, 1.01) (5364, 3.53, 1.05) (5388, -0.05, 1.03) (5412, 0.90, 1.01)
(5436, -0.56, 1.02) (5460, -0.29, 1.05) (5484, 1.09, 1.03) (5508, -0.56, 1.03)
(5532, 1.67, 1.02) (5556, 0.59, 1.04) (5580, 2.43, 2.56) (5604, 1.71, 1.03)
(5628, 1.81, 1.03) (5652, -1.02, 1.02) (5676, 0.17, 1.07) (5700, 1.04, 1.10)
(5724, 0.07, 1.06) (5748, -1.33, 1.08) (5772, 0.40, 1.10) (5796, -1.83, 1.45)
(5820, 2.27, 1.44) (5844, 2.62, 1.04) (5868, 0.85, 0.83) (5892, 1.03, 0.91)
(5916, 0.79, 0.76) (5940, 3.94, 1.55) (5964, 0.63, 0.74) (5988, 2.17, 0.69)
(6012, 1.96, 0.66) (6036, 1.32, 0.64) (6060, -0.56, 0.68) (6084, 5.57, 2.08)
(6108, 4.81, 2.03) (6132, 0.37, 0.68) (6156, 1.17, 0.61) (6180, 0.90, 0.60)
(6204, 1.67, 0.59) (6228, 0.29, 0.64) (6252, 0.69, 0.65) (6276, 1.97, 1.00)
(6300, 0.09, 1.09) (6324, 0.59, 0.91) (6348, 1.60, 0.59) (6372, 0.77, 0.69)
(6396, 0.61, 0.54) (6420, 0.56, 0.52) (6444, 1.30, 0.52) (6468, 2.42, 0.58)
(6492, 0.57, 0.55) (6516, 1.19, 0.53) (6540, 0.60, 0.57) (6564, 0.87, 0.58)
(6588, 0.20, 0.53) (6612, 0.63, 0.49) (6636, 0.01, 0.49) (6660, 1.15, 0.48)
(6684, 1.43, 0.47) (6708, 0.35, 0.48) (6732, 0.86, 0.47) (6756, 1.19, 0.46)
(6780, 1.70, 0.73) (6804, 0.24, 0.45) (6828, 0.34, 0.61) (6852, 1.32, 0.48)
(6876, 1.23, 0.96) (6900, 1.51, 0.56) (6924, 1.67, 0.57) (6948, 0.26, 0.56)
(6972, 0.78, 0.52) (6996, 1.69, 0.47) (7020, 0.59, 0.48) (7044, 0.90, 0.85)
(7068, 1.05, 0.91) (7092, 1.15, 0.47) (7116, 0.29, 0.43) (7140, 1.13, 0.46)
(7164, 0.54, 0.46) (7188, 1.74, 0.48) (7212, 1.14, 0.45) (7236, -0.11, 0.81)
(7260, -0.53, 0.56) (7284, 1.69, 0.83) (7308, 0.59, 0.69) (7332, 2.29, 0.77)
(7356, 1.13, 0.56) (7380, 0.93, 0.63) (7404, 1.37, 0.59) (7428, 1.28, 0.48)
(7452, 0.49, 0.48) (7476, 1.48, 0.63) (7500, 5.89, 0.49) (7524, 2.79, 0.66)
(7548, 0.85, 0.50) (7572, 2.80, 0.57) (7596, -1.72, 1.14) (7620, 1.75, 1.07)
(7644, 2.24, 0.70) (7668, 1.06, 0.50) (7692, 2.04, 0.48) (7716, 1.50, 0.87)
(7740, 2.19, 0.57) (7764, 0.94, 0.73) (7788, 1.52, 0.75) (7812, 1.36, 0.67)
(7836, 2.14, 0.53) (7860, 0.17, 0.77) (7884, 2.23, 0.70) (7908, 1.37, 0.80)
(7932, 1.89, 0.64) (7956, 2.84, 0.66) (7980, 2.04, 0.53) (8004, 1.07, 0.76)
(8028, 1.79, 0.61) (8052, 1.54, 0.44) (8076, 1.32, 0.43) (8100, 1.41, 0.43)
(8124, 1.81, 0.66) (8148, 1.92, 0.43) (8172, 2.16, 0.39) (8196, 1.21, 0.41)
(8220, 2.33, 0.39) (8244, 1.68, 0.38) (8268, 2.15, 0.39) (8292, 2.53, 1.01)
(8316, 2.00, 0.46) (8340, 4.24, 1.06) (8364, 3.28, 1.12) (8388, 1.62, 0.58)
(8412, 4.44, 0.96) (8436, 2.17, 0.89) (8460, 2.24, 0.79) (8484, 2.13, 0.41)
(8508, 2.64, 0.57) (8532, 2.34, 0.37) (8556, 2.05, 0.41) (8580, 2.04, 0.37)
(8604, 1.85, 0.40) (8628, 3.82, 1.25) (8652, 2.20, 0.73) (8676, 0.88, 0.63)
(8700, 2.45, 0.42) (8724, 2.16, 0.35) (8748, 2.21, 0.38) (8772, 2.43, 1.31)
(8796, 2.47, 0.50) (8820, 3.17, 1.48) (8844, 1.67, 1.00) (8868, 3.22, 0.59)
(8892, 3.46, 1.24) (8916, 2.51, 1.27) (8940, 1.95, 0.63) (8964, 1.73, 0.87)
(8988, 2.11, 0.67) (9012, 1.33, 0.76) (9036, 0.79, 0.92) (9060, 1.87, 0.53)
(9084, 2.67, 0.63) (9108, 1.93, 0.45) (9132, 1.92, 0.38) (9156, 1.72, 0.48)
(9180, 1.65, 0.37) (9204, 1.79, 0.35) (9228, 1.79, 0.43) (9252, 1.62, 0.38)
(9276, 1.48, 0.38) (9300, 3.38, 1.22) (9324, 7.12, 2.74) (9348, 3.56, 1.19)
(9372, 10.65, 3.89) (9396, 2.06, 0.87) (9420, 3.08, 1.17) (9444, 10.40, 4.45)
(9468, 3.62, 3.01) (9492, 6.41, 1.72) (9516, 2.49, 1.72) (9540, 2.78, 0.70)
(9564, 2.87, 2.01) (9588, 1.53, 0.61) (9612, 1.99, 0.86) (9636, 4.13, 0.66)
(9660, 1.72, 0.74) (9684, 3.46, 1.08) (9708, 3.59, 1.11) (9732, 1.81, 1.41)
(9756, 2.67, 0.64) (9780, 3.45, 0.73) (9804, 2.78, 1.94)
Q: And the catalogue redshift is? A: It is 1.01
